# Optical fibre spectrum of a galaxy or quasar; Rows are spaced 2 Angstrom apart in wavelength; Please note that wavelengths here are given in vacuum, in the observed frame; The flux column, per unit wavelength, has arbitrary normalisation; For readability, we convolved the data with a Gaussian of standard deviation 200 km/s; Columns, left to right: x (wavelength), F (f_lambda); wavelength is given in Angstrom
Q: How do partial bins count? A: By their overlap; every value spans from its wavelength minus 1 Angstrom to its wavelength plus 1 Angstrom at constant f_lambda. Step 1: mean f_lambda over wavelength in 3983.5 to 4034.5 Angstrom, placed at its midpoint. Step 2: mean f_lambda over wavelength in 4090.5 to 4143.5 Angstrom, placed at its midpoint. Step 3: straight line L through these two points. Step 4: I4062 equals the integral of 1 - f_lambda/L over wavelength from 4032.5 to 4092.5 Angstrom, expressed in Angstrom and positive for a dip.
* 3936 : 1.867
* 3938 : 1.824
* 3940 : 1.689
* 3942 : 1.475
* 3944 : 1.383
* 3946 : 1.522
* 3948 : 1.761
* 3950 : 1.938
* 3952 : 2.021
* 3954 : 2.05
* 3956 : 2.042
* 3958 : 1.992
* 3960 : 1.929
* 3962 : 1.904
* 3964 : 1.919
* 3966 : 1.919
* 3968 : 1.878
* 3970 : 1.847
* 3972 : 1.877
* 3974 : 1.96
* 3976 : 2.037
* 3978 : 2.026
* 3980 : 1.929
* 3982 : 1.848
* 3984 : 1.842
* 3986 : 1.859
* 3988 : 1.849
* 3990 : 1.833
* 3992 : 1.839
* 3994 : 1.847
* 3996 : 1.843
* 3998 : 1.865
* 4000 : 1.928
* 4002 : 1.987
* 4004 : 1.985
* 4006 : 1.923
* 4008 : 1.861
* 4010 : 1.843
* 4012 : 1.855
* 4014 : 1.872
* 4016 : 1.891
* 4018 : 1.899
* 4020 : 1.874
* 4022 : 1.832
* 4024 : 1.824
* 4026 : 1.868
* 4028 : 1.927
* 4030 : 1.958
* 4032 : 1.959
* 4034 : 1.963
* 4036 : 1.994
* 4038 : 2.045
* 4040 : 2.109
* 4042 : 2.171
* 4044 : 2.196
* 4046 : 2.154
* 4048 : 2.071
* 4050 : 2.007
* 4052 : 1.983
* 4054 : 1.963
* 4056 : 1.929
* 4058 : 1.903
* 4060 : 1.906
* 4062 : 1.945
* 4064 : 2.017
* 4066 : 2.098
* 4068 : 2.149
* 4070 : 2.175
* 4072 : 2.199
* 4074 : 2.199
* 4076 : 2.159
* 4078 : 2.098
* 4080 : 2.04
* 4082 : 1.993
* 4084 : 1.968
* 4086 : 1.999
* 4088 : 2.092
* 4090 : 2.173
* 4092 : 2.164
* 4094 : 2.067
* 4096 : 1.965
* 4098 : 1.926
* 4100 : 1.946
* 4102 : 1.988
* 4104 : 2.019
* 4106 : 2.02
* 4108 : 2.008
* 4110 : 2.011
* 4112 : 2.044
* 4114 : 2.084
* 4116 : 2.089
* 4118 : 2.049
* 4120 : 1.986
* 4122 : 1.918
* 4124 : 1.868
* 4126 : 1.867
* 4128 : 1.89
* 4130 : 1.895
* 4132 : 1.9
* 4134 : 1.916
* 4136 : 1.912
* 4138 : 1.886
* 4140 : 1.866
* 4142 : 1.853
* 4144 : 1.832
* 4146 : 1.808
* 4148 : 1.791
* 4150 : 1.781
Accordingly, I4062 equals -4.2 Angstrom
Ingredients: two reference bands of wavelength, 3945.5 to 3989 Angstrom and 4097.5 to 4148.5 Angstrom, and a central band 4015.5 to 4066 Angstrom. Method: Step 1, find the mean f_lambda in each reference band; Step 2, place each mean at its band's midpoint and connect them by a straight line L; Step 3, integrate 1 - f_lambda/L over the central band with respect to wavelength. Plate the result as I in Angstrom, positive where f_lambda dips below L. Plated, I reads -1.4 Angstrom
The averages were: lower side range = 1.91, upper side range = 1.94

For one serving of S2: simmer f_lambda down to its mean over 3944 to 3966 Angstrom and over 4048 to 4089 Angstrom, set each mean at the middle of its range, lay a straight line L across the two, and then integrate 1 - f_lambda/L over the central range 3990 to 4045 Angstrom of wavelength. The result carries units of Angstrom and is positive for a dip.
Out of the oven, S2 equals 1.2 Angstrom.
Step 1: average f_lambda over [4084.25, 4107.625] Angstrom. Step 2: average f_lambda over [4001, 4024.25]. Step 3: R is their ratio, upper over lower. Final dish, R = 1.1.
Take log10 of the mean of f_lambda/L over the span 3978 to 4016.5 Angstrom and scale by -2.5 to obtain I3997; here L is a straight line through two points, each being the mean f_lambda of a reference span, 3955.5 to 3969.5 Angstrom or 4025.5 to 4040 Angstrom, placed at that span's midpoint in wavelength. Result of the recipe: 0.04 mag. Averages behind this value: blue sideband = 1.93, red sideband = 1.97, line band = 1.88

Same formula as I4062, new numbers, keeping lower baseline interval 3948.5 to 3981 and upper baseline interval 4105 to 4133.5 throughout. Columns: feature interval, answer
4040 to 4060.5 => -0.75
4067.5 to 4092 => -1.72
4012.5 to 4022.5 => 0.43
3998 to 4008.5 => 0.12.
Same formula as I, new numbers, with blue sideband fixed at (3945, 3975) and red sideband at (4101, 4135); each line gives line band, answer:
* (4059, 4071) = -0.6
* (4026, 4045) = -0.9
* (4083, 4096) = -0.7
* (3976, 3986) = 0.0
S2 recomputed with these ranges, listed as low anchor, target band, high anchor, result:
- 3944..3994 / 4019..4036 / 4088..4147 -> 0.12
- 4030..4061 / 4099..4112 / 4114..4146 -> -0.37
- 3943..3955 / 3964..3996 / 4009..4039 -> -1.05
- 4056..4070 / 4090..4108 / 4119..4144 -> -0.66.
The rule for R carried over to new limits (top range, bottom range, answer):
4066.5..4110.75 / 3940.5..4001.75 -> 1.11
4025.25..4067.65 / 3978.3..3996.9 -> 1.08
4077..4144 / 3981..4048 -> 1.03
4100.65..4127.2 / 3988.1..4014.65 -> 1.06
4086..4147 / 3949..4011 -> 1.03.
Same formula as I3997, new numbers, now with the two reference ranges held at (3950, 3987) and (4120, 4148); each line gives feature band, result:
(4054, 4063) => -0.011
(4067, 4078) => -0.144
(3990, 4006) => 0.017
